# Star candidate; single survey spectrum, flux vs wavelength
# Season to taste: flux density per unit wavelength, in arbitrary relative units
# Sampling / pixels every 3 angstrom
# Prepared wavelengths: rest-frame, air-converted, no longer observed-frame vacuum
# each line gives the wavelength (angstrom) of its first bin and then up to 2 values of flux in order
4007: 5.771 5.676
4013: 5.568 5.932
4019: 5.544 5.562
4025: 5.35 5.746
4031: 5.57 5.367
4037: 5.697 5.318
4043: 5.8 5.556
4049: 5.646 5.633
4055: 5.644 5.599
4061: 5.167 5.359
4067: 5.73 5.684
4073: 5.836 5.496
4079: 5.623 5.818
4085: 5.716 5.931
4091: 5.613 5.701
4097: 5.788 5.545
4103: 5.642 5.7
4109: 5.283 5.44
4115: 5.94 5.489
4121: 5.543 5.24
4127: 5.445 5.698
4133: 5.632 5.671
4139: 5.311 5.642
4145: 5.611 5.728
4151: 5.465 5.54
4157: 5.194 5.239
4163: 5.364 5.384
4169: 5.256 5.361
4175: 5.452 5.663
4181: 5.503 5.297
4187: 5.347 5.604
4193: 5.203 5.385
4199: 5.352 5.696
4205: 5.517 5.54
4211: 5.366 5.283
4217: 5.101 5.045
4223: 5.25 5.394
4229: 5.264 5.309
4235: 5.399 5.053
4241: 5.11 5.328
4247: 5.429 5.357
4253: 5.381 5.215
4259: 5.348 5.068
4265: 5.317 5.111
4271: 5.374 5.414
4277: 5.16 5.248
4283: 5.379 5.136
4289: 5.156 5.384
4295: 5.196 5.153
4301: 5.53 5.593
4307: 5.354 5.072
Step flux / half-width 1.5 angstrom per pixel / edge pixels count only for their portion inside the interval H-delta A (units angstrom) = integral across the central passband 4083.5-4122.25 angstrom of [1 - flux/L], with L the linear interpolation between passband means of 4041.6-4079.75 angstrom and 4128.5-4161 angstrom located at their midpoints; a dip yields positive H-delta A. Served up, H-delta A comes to -0.6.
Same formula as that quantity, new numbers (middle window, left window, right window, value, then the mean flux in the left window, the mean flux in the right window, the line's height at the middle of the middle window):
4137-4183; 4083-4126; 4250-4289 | 0.39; 5.61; 5.26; 5.49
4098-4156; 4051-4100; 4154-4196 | -0.50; 5.64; 5.38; 5.51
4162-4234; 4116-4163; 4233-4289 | 0.17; 5.5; 5.27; 5.39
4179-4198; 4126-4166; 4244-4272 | 0.08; 5.5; 5.29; 5.42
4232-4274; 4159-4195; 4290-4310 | 0.67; 5.39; 5.34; 5.36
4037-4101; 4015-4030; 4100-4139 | -0.54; 5.61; 5.55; 5.58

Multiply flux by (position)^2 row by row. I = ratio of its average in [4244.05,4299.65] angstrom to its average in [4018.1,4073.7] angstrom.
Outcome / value 1.1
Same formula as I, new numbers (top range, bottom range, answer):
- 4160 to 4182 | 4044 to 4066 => 1.04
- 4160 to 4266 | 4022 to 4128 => 1.02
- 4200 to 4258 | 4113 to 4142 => 1.01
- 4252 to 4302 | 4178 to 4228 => 1.01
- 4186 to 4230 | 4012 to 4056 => 1.04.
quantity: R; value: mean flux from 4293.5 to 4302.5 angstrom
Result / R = 5.29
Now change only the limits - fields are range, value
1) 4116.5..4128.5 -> 5.43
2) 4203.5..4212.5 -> 5.47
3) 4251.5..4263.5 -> 5.25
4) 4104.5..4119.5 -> 5.57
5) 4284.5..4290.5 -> 5.15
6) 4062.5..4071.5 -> 5.59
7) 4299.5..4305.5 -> 5.56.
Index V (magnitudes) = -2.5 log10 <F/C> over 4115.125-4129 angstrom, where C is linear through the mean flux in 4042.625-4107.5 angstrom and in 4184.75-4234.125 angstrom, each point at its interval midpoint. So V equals 0.01 mag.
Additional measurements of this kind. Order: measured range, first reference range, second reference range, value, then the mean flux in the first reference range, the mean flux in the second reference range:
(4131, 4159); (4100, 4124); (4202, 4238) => -0.009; 5.55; 5.32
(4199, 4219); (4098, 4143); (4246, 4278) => -0.003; 5.55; 5.29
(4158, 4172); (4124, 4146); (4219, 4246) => 0.029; 5.55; 5.25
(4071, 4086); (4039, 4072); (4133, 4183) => -0.030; 5.57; 5.46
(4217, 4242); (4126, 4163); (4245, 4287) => 0.026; 5.51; 5.28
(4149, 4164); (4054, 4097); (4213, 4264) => 0.016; 5.64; 5.26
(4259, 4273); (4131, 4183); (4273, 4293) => 0.011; 5.47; 5.26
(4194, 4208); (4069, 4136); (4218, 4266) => -0.022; 5.63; 5.26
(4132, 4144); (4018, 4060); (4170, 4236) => -0.022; 5.57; 5.38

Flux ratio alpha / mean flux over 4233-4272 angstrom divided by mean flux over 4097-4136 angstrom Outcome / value 0.9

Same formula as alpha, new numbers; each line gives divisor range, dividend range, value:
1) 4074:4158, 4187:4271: 0.95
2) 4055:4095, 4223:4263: 0.94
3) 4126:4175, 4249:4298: 0.96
